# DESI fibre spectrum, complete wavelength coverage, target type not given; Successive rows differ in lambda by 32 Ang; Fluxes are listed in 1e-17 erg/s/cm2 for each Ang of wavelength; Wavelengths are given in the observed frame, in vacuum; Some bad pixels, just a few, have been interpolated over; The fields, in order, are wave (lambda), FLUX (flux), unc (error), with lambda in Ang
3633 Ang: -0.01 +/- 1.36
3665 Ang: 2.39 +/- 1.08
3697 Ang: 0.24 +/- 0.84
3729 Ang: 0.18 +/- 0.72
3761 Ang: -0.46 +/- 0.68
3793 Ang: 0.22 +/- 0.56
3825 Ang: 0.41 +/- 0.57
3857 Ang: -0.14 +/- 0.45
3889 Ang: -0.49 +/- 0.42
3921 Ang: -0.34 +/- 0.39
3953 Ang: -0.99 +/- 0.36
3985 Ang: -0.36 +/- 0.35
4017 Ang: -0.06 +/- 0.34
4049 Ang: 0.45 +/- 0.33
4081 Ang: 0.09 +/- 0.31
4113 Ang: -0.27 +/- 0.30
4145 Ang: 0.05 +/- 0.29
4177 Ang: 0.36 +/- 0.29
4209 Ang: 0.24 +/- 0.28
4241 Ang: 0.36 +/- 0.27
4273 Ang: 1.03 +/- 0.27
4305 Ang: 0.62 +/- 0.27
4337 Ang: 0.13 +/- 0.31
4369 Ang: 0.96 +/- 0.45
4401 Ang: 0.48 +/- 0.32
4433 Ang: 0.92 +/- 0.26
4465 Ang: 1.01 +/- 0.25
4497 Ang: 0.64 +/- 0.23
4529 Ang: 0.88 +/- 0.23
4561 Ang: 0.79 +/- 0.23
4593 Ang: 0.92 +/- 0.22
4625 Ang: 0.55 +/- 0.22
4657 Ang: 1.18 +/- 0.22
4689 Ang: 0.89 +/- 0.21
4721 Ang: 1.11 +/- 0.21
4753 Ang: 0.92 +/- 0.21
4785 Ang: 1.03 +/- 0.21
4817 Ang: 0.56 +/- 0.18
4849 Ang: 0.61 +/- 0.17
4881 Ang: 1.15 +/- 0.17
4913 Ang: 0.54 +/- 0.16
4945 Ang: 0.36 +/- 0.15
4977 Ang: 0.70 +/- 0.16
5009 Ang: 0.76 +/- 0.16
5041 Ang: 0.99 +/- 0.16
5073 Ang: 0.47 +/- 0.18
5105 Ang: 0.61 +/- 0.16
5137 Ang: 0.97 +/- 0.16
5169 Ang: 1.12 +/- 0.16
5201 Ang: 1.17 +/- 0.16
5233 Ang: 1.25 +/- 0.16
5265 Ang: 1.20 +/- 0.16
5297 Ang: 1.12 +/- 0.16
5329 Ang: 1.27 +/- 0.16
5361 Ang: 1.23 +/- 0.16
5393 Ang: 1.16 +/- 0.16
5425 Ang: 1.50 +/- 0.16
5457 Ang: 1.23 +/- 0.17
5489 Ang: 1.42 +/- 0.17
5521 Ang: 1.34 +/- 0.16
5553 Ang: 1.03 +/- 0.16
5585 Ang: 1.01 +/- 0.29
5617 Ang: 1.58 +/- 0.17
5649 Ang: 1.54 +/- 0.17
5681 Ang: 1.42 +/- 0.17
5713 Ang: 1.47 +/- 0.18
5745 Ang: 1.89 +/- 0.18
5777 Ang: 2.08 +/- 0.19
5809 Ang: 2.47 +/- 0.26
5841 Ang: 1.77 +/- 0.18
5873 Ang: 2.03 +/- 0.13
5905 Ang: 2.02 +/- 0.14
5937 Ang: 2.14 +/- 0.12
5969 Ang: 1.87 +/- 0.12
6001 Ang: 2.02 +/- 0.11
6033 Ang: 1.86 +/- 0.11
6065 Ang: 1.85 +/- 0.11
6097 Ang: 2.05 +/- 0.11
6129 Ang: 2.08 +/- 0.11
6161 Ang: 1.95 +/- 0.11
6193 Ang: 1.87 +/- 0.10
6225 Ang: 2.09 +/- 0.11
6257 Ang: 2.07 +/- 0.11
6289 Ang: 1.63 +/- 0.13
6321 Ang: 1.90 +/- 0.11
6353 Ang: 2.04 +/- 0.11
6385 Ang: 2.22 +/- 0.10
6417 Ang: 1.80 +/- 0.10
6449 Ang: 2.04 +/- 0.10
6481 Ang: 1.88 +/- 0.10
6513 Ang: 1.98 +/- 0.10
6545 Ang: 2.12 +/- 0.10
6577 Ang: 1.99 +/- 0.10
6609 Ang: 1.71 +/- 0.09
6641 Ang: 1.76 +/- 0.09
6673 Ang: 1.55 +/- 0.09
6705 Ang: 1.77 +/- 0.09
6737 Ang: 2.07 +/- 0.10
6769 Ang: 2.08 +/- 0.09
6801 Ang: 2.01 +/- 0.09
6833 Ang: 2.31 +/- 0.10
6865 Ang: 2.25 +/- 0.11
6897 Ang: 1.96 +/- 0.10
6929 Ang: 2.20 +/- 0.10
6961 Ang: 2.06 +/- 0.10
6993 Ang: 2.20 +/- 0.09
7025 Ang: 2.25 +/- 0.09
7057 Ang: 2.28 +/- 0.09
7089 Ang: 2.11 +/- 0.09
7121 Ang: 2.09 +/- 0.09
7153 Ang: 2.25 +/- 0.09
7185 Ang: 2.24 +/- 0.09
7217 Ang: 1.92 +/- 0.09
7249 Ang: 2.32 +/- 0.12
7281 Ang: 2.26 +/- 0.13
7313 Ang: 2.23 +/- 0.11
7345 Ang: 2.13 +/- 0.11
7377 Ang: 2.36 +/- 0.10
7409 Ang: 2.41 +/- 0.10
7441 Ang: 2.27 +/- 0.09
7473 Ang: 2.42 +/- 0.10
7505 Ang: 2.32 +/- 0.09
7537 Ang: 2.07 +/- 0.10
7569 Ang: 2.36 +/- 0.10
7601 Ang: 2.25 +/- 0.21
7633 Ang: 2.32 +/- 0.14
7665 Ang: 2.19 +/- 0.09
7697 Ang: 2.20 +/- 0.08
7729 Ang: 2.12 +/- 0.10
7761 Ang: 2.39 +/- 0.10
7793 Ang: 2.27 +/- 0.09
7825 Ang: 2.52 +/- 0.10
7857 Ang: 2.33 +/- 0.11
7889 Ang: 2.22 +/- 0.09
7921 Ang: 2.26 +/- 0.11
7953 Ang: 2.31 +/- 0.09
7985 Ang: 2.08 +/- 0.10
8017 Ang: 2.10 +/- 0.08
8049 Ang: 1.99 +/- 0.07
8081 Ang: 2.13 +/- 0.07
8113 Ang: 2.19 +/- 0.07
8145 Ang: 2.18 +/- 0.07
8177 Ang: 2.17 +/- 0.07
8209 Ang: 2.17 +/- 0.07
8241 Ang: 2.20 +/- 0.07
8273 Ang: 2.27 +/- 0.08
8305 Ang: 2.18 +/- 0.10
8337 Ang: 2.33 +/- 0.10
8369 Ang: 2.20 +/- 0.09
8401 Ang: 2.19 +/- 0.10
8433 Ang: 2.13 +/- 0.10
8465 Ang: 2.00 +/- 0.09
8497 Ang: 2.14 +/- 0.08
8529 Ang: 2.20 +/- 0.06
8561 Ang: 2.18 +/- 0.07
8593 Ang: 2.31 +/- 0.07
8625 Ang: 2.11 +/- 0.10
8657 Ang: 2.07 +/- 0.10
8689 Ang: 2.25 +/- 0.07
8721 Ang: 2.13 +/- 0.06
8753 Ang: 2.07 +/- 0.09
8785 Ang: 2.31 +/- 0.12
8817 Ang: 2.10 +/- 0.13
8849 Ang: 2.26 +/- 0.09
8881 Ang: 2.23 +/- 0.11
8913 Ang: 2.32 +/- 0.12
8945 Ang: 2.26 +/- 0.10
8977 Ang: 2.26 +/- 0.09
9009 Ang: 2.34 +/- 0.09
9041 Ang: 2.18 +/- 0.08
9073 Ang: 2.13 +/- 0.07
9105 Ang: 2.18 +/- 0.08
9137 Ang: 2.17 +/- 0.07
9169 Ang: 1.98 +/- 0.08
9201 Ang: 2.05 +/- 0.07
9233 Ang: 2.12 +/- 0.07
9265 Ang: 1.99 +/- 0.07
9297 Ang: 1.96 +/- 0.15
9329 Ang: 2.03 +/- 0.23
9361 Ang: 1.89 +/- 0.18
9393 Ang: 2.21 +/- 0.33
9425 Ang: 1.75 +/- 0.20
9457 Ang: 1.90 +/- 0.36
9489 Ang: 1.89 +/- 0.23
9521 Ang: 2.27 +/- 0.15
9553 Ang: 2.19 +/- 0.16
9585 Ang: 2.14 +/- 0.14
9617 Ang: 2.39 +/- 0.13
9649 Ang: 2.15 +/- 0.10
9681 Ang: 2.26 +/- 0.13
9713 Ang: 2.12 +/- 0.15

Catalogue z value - 0.29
